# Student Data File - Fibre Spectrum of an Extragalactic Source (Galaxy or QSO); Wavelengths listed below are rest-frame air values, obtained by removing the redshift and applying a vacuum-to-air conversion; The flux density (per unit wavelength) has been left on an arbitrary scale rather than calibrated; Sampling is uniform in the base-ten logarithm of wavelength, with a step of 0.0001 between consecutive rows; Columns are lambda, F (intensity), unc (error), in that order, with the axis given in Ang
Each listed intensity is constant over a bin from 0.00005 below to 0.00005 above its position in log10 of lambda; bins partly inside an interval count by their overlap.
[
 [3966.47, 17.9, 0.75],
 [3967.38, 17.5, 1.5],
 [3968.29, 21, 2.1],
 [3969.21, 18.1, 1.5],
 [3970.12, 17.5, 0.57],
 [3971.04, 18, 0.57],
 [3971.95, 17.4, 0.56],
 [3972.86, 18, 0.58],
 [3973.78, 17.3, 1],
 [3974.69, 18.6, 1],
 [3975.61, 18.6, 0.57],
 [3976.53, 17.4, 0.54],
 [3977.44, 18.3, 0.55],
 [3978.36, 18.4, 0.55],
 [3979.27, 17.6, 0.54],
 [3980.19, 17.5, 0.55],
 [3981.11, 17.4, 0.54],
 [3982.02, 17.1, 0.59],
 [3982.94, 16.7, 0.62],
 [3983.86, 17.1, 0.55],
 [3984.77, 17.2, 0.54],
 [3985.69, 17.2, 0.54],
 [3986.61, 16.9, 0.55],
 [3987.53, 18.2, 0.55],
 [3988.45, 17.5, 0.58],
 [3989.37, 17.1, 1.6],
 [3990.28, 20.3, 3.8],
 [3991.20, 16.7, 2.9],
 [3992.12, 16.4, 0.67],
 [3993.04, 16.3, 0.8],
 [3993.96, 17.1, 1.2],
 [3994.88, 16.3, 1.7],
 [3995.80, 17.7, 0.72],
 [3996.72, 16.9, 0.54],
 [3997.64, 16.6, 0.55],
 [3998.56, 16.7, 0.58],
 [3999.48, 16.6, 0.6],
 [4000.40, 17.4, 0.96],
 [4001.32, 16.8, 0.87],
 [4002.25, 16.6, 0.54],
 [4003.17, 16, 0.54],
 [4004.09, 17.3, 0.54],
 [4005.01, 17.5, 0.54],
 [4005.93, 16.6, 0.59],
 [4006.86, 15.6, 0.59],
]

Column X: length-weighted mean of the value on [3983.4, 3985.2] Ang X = 17.2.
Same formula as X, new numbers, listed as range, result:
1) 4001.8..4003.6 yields 16.3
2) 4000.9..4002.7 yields 16.6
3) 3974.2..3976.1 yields 18.5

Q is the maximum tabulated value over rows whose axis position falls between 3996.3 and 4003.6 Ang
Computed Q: 17.4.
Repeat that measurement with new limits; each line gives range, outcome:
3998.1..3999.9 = 16.7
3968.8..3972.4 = 18.1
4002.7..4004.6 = 17.3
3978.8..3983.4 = 17.6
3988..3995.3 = 20.3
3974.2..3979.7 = 18.6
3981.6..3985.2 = 17.2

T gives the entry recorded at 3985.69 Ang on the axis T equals 17.2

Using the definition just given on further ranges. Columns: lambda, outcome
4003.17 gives 16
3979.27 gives 17.6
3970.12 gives 17.5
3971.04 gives 18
